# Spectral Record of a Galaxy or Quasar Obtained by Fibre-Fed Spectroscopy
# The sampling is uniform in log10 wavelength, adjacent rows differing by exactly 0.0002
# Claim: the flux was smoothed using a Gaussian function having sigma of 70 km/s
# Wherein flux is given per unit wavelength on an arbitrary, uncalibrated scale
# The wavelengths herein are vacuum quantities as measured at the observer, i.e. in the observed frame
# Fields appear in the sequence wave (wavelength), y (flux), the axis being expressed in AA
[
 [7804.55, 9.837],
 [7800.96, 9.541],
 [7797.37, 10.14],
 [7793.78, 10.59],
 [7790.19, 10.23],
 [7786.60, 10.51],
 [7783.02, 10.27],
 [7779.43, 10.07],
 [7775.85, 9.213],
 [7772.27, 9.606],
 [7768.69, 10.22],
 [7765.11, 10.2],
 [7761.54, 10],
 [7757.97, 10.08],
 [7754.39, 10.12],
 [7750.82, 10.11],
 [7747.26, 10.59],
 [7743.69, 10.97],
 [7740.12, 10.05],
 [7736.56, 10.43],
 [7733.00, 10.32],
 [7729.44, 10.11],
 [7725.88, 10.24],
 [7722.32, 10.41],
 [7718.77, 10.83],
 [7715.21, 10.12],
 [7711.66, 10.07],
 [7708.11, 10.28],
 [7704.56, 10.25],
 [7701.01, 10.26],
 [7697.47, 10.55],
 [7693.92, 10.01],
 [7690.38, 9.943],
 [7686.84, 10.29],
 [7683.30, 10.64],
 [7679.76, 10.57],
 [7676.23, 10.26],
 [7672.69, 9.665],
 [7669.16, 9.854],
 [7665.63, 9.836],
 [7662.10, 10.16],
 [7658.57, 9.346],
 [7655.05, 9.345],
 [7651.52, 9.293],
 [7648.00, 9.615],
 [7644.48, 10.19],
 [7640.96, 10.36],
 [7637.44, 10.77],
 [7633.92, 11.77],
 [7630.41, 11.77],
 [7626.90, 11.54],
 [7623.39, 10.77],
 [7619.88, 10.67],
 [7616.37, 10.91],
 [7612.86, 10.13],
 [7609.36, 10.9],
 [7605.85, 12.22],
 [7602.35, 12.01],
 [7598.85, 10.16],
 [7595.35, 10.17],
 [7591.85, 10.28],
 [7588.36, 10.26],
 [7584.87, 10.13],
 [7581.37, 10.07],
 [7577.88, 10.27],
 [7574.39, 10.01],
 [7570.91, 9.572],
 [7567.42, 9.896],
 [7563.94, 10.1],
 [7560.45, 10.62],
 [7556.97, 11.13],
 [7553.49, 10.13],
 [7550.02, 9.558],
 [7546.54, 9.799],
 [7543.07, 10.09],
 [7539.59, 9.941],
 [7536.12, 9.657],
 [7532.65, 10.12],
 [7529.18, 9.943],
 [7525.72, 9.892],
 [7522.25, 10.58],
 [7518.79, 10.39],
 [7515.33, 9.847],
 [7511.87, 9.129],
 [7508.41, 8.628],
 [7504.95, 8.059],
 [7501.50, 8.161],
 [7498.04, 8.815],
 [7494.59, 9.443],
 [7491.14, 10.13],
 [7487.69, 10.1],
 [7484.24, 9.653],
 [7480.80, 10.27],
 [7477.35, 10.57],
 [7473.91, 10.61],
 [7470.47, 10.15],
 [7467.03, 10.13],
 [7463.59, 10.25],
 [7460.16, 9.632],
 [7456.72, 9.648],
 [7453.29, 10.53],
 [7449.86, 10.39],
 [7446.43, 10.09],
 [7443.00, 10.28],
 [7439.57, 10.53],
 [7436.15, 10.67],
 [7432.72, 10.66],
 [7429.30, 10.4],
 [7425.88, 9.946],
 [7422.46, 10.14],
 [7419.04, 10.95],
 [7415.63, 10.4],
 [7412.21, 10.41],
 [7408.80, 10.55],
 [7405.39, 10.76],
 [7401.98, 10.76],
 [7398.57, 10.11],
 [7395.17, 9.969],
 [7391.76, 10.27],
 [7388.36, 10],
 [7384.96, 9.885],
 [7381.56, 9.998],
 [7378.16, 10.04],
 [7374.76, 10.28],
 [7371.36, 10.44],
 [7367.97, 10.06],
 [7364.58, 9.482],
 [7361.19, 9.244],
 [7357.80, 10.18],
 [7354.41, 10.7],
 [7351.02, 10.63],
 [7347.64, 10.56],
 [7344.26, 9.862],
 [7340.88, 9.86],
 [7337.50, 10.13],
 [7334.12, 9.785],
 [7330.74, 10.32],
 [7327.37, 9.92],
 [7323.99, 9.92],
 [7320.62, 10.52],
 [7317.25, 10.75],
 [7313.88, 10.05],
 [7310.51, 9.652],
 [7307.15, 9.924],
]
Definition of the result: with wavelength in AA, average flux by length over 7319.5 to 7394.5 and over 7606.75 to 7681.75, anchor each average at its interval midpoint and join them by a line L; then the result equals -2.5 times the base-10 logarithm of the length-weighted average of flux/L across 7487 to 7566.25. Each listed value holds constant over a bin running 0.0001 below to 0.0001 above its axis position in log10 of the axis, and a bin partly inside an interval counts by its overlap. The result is 0.06 mag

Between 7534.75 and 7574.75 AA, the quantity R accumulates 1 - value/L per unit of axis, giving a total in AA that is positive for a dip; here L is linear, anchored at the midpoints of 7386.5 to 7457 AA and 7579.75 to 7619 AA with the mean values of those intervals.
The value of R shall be 2.04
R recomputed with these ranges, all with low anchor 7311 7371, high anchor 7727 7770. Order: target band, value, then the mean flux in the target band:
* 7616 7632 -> -1.45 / 11.1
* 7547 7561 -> -0.13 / 10.3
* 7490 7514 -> 3.02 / 8.89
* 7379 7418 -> -0.59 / 10.3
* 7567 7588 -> 0.39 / 10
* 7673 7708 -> -0.12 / 10.3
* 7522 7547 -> 0.51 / 9.98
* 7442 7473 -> 0.08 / 10.1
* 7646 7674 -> 1.62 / 9.65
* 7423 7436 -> -0.27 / 10.4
